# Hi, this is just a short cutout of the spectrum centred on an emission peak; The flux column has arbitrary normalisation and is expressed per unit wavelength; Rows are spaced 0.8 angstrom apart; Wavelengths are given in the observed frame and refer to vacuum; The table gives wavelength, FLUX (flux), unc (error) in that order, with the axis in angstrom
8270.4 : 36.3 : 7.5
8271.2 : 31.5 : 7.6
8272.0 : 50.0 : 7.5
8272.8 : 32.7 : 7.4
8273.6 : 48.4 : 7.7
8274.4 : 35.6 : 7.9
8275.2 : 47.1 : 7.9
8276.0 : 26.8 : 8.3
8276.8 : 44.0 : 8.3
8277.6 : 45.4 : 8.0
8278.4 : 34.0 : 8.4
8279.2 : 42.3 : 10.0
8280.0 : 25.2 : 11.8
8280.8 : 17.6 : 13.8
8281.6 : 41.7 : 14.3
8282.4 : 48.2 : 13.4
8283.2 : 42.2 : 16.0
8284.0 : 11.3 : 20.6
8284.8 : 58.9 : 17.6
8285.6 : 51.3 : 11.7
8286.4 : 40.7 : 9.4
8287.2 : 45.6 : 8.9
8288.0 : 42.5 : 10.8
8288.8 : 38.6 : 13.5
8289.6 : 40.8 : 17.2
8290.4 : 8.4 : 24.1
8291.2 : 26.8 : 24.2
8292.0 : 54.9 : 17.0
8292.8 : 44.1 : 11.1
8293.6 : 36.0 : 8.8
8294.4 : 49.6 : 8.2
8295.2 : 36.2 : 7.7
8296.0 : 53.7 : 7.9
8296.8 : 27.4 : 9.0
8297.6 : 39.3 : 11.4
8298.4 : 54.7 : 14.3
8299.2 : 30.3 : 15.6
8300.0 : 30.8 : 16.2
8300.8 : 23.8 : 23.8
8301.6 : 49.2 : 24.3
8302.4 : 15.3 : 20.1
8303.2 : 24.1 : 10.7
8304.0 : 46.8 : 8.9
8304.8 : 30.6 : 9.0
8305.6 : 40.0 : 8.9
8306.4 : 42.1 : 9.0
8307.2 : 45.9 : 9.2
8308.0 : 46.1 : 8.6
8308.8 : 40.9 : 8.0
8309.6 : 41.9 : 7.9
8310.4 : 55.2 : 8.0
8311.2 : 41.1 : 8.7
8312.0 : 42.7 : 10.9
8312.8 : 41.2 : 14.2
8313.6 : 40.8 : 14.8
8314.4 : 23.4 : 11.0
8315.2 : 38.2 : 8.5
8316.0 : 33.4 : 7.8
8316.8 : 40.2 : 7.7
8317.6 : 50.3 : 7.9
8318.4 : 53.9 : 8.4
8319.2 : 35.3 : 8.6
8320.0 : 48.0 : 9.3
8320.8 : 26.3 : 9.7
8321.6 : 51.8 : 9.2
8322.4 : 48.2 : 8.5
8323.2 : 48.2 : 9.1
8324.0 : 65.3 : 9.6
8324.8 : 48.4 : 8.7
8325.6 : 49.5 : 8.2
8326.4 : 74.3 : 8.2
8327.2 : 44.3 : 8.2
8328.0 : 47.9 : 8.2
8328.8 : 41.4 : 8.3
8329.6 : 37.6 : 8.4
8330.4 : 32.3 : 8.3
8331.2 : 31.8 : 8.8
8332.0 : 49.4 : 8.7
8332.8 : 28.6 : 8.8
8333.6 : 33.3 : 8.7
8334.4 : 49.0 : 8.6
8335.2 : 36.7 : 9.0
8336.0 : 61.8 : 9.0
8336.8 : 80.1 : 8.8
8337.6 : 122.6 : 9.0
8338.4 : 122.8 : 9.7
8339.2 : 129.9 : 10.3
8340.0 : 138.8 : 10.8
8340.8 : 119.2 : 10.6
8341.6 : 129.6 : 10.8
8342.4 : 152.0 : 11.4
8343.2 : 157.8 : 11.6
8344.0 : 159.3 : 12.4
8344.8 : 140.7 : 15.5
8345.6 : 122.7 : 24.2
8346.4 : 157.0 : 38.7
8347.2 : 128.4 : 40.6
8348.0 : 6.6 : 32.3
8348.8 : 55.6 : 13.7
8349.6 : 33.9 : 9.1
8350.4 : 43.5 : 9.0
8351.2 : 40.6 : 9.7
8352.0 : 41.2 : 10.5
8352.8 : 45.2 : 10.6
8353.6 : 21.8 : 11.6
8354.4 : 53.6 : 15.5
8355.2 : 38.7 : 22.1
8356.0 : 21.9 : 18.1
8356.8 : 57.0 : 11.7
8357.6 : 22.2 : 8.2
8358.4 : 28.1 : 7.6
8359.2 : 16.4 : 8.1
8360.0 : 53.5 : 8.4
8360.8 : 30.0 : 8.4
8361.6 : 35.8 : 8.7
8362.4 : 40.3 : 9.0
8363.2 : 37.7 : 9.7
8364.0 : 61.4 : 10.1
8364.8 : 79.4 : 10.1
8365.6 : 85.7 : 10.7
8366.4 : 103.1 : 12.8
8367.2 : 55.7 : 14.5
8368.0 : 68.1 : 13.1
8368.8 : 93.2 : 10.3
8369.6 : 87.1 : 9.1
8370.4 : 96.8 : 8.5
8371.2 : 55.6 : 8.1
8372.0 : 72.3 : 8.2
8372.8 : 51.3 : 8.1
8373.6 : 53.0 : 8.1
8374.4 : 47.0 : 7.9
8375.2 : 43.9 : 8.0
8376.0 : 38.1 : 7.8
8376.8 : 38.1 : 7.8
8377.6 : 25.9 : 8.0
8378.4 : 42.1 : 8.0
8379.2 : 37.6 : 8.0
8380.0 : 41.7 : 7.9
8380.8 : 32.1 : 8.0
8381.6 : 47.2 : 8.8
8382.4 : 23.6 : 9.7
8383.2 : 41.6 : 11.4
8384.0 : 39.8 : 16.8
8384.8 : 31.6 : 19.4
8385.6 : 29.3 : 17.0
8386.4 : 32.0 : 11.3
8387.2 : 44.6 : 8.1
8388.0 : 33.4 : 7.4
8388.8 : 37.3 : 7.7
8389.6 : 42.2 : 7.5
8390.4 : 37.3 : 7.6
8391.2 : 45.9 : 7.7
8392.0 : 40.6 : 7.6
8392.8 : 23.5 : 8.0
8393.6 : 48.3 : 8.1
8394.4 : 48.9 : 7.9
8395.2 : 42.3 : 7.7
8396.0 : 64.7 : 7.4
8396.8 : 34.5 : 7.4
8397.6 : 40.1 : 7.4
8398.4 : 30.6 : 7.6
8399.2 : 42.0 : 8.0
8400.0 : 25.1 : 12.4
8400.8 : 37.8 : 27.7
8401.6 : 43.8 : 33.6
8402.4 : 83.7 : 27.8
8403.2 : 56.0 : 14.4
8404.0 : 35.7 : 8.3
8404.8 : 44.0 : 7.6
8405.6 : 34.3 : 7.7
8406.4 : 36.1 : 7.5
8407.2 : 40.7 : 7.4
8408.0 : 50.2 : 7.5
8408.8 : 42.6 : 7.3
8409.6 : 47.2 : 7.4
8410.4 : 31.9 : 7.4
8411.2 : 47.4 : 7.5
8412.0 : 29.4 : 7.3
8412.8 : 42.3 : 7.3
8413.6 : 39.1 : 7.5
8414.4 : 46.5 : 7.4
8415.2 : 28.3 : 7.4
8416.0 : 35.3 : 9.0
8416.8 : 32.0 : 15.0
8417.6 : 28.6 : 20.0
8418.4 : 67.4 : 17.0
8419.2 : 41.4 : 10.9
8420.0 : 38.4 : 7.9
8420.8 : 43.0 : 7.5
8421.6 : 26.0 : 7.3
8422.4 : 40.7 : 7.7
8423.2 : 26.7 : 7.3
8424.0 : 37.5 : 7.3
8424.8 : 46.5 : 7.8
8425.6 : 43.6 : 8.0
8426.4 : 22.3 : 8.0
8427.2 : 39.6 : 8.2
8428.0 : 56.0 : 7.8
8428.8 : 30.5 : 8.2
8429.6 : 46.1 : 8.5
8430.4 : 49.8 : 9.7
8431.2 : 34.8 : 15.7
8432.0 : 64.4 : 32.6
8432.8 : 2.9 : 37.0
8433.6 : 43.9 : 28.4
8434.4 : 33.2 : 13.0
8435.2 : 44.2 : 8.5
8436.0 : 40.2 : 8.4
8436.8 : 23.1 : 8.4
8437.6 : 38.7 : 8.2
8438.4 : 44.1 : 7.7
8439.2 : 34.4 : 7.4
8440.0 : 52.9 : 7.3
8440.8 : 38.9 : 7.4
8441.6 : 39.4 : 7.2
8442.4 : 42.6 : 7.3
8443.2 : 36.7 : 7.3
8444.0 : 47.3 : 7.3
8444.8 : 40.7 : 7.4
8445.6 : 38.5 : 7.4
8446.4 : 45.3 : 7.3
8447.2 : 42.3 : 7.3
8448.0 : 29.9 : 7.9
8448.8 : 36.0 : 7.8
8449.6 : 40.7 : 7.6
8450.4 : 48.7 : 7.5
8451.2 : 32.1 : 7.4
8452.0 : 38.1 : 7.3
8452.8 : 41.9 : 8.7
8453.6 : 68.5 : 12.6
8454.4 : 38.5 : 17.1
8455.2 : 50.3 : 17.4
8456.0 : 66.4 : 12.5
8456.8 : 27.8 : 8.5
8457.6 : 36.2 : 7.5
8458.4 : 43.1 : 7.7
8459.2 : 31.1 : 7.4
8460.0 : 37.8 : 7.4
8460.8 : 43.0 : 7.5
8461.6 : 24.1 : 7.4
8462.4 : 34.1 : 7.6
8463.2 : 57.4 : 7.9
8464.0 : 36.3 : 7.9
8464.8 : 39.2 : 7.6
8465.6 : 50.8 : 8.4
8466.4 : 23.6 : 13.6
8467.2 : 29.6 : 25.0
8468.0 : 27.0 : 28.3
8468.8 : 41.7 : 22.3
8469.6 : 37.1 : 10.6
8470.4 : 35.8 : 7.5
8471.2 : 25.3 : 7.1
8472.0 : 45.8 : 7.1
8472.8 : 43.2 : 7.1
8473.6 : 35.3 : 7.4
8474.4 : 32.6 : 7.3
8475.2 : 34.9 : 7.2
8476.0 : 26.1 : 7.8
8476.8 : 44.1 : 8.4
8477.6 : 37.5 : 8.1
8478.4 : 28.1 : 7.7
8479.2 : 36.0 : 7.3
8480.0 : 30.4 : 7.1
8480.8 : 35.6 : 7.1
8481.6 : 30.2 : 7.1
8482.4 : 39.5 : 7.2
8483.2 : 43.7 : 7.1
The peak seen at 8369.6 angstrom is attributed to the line [N II] 6583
